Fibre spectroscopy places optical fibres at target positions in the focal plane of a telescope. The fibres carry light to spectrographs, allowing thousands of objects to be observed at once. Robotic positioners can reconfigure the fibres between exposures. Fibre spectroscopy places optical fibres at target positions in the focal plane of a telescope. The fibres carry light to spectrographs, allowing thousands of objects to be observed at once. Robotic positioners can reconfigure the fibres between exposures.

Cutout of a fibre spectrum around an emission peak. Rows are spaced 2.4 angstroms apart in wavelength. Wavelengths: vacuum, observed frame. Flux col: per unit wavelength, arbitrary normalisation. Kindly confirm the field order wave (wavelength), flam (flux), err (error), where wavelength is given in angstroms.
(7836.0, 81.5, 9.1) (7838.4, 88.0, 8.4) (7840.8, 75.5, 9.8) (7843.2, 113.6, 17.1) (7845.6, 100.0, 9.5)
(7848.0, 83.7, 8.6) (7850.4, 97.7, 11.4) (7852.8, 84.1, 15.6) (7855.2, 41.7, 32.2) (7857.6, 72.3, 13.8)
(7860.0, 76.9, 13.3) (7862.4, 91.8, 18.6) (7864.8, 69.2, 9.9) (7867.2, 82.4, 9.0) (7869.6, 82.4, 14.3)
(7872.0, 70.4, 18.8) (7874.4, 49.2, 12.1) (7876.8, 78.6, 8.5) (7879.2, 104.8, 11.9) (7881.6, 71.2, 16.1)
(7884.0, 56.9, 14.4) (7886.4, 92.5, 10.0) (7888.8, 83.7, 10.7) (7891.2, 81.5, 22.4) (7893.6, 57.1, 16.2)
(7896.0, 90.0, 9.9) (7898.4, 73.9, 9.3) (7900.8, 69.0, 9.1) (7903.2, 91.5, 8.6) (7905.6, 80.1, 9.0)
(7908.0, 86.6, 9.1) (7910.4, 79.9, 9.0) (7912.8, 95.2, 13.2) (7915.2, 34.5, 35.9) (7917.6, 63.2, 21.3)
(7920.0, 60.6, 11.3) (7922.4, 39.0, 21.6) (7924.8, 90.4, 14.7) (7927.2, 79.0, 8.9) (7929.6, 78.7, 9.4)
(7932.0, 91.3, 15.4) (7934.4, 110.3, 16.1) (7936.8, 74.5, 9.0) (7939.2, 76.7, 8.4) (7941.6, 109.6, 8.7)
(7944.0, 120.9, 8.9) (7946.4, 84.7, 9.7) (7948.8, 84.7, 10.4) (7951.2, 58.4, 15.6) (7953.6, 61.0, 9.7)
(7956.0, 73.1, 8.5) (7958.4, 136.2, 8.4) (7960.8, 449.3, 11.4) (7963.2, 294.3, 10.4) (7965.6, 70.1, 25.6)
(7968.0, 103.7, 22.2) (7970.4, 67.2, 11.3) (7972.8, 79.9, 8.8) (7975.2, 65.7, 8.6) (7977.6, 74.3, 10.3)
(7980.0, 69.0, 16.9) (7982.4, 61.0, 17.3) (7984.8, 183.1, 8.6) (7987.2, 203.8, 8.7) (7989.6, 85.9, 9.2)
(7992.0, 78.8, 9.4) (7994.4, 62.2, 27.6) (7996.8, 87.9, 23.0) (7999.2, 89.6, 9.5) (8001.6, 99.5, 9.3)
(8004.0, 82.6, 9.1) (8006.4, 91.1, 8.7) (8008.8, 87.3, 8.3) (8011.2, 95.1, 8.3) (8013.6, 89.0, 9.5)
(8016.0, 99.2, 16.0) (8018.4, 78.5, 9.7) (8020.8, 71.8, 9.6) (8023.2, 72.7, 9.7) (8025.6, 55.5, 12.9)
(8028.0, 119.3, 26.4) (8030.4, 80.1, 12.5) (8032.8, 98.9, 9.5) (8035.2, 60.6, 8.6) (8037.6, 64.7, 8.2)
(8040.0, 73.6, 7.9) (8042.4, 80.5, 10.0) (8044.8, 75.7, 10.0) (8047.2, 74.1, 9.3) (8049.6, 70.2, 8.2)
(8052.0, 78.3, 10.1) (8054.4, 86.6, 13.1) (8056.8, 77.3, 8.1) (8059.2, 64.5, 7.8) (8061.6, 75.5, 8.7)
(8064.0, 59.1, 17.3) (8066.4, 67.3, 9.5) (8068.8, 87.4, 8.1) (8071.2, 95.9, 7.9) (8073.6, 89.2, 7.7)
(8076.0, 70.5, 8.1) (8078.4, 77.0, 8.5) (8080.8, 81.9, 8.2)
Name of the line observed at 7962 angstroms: H-alpha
